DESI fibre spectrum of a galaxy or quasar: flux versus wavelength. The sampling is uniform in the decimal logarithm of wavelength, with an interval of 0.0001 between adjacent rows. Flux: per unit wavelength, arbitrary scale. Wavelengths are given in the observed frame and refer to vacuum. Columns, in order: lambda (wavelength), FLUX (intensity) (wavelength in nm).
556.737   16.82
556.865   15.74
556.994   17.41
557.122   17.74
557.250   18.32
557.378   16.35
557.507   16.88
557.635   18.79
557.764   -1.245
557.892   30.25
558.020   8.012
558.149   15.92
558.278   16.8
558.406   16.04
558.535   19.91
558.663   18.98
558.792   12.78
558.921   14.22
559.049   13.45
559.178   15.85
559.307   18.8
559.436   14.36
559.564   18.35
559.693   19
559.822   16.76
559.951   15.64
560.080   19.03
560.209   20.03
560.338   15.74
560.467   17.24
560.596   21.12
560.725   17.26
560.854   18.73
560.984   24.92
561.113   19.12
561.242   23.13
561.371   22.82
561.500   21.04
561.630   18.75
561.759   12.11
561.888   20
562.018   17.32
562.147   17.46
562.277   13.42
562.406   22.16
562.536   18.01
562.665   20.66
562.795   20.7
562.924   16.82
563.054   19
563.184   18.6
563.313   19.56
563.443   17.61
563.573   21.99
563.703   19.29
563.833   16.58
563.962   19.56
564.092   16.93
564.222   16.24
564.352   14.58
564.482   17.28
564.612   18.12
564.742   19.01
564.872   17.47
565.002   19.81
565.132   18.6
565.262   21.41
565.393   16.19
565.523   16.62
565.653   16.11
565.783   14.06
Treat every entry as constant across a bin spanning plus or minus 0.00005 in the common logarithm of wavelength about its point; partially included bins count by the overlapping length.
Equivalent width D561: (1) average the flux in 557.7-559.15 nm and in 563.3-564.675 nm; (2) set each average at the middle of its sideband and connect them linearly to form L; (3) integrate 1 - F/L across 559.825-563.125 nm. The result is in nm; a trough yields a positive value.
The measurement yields -0.447 nm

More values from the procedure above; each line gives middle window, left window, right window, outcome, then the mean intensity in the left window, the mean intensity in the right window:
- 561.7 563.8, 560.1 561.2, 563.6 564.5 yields -0.03 nm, 19.3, 17.4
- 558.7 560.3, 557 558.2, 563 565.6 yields -0.01 nm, 15.8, 18.2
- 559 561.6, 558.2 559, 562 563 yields -0.20 nm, 16.4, 18.4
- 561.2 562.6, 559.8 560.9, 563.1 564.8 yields -0.05 nm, 18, 18.1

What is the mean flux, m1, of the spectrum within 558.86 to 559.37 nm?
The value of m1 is 15.6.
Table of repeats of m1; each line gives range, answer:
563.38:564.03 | 19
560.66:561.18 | 20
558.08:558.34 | 16.2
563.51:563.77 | 20.6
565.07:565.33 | 19.9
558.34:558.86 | 16.9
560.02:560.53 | 18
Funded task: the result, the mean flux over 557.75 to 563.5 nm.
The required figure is 17.9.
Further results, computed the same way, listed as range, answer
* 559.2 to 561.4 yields 18.8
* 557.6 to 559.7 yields 15.8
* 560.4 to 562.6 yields 19.1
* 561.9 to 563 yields 18.4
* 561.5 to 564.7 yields 18.1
